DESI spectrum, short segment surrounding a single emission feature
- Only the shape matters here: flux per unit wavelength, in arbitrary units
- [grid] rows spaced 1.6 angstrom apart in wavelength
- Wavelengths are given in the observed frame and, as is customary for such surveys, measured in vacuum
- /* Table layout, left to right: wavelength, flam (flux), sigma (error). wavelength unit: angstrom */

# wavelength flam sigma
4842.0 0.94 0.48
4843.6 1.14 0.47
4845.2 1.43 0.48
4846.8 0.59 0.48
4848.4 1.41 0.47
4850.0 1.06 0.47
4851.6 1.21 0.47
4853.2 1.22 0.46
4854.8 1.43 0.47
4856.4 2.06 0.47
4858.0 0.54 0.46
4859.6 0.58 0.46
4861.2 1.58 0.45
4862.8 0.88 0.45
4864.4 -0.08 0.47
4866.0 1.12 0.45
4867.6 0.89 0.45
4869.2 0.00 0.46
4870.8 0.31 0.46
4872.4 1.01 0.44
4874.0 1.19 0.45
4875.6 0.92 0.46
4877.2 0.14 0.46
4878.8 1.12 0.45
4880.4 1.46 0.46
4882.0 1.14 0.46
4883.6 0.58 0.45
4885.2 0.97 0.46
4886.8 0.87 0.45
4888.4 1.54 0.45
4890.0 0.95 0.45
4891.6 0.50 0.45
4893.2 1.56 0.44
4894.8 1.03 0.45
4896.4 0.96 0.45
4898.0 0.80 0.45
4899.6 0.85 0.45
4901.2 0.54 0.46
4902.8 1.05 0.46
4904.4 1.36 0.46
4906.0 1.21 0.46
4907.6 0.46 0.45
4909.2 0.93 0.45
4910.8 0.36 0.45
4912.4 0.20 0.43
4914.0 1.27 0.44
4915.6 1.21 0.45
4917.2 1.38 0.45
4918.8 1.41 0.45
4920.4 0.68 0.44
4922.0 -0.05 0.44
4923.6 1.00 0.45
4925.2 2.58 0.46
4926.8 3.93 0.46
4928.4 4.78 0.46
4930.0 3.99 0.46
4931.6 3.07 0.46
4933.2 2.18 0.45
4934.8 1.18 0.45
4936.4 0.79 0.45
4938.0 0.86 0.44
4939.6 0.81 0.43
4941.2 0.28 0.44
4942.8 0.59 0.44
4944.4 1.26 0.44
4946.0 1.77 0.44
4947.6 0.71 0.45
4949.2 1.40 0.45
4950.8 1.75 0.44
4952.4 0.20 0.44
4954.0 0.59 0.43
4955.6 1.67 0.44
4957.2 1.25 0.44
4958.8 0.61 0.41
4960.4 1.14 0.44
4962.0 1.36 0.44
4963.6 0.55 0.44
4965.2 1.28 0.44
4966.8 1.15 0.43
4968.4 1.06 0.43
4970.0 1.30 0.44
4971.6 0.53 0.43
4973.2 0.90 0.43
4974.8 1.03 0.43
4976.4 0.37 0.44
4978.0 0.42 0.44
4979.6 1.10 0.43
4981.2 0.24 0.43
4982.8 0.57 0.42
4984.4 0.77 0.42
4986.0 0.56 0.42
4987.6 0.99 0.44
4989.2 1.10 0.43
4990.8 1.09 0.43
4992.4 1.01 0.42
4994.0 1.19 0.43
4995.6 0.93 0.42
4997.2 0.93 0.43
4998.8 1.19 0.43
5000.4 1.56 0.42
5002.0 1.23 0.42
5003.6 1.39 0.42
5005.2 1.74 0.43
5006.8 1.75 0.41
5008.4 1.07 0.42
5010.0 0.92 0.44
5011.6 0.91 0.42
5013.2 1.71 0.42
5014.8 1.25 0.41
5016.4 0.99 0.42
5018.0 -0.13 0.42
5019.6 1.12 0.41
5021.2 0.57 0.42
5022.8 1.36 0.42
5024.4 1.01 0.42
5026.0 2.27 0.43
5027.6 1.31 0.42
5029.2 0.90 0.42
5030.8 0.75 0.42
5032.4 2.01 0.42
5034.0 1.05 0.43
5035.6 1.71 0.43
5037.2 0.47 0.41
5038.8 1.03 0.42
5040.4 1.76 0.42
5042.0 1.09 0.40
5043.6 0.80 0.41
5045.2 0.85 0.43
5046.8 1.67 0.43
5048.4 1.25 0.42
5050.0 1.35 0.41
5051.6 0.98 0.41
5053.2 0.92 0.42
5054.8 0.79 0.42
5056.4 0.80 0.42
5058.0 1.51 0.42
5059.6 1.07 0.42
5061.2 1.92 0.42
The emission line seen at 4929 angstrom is [O II] 3727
